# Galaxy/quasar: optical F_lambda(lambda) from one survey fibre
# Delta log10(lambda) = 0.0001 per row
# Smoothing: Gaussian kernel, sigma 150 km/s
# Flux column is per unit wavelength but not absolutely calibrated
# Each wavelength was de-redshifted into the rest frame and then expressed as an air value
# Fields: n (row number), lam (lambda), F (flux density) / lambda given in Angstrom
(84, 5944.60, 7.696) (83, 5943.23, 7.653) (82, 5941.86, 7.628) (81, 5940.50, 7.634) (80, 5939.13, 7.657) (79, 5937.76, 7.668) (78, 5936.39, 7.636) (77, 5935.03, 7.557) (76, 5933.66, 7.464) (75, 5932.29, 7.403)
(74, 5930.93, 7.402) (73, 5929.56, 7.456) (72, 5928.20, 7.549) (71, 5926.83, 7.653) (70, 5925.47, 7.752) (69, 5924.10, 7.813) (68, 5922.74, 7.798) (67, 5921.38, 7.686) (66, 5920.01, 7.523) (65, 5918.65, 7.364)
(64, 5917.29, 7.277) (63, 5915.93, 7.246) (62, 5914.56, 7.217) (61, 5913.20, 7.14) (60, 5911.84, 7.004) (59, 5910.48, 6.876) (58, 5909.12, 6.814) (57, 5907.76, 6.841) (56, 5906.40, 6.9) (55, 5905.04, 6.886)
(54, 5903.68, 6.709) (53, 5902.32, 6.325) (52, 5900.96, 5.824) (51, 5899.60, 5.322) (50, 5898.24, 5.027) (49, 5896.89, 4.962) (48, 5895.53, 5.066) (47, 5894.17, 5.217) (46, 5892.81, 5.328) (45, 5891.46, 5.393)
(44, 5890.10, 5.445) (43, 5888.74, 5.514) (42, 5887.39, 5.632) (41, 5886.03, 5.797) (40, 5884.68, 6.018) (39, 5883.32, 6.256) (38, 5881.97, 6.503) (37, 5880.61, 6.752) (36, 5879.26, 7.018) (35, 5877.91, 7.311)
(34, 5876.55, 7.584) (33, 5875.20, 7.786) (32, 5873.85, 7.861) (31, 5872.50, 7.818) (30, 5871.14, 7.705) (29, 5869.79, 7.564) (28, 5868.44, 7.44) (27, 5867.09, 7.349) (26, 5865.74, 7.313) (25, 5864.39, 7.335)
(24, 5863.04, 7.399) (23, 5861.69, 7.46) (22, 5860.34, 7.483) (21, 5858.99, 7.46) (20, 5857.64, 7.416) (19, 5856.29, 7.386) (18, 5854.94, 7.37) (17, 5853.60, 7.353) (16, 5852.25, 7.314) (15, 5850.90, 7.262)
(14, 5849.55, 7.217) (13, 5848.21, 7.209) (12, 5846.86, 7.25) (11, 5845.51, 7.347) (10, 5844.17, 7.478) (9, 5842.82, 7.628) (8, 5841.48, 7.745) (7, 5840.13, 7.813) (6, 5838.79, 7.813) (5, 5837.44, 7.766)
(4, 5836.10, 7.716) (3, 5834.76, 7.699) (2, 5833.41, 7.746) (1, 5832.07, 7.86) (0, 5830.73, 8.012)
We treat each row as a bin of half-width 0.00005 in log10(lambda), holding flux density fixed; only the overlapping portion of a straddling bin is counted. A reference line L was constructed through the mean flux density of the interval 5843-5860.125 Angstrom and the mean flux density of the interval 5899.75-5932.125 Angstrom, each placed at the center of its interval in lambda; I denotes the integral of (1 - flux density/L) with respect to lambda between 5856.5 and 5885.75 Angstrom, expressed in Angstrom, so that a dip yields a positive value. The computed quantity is 0.1 Angstrom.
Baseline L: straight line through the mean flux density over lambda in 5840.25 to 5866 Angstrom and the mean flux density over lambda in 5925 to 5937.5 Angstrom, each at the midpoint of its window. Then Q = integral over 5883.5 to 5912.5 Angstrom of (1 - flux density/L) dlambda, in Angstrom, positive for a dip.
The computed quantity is 5.9 Angstrom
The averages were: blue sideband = 7.4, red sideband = 7.54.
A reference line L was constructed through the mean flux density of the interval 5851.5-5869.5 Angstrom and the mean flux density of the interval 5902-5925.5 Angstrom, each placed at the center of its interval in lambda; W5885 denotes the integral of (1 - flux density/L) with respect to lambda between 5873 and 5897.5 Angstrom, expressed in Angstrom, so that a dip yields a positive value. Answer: 3.66 Angstrom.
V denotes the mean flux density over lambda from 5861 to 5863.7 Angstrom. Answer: 7.43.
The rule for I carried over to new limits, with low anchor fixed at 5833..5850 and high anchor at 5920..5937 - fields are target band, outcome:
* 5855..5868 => 0.31 Angstrom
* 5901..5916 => 1.47 Angstrom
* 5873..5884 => 0.64 Angstrom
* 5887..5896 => 2.63 Angstrom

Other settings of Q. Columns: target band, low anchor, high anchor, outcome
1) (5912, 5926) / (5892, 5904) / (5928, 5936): -1.5 Angstrom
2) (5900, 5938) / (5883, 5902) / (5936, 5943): -3.0 Angstrom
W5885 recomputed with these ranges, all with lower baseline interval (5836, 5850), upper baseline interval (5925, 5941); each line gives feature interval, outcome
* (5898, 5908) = 1.72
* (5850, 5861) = 0.25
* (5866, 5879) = -0.04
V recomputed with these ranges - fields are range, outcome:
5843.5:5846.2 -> 7.42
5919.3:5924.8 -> 7.7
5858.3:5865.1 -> 7.42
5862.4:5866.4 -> 7.35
